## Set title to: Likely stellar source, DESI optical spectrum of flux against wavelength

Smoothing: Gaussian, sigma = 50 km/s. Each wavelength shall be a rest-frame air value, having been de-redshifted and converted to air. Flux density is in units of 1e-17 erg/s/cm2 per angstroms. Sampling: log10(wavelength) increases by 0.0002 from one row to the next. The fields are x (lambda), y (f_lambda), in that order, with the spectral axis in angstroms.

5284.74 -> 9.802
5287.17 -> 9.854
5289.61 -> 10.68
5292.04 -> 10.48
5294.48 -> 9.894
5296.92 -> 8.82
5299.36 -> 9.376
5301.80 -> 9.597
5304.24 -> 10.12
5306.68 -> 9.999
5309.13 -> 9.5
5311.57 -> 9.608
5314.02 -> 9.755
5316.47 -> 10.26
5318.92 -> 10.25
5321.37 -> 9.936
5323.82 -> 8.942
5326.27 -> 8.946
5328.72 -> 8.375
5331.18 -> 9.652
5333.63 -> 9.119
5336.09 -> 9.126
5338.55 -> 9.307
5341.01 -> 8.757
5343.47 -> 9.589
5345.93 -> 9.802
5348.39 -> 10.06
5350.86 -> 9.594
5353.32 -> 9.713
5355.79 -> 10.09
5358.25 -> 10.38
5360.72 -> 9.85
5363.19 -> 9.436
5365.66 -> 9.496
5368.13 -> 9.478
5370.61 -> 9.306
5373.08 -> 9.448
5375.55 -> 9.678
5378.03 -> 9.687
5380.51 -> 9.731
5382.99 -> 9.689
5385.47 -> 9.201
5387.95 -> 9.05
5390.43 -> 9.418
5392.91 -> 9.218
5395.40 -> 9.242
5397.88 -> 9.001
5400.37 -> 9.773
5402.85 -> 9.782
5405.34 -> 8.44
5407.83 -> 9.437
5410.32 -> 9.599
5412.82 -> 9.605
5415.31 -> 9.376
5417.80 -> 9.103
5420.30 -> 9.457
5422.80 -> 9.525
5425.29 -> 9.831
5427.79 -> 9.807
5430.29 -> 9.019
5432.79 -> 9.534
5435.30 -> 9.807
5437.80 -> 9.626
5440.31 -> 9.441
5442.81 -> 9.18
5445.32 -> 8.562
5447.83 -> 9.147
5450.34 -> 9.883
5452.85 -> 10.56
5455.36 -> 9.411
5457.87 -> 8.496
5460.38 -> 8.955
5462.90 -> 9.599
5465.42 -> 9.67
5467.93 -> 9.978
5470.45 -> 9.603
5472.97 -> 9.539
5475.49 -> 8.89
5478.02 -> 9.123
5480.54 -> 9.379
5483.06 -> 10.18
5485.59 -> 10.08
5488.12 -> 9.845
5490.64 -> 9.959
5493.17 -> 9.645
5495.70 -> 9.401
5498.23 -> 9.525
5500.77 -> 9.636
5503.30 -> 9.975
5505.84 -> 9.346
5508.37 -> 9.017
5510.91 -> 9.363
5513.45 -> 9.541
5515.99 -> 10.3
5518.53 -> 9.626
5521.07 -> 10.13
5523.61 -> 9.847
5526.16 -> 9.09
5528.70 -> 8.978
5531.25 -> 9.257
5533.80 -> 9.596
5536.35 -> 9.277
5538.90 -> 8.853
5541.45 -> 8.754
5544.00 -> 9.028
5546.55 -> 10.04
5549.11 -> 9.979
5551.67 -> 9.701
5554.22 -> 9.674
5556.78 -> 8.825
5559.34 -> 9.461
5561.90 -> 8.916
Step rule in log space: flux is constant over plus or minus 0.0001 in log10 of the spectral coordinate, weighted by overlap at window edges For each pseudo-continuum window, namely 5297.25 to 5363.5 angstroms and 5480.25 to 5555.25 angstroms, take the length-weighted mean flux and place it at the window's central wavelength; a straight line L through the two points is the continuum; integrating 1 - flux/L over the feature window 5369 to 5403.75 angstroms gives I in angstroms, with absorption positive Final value 0.5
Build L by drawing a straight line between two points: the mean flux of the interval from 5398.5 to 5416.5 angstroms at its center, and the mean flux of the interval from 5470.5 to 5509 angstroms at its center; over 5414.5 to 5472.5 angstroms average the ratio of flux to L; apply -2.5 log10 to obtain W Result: 0.00 mag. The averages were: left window 9.41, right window 9.58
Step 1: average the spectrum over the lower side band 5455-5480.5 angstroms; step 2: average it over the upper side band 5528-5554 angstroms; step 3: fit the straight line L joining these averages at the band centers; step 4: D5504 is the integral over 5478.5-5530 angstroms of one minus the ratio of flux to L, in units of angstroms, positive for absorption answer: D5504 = -1.59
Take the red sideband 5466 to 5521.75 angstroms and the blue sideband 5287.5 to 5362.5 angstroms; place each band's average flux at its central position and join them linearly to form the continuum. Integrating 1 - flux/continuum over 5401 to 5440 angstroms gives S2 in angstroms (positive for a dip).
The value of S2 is 0.7 angstroms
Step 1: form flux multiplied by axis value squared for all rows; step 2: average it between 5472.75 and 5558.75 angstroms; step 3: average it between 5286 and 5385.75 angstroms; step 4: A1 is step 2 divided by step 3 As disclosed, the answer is 1.06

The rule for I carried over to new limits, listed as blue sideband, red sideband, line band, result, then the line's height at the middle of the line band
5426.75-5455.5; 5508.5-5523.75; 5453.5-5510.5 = 0.65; 9.63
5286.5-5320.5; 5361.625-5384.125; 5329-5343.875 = 0.82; 9.72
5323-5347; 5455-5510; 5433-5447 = 0.12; 9.41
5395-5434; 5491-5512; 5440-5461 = 0.35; 9.45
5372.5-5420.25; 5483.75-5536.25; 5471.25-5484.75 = 0.14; 9.55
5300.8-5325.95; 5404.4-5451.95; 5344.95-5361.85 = -0.51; 9.64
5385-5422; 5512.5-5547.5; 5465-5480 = -0.10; 9.39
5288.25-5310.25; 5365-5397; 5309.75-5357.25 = 0.67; 9.66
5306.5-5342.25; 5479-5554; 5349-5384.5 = -0.89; 9.45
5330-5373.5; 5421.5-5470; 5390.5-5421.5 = 0.58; 9.52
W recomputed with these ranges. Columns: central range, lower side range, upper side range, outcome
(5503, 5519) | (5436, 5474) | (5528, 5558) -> -0.02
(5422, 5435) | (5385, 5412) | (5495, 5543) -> -0.03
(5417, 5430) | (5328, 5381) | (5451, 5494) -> 0.01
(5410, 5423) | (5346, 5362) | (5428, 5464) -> 0.02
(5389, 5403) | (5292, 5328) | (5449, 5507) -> 0.03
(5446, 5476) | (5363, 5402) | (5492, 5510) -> 0.00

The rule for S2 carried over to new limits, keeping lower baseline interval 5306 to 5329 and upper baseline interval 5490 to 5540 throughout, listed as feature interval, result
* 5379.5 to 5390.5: 0.18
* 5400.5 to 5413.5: 0.22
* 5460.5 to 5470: -0.11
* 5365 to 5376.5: 0.12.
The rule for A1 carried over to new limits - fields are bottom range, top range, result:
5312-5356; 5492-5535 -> 1.07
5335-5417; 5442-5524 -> 1.05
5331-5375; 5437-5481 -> 1.02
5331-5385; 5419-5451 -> 1.01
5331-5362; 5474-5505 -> 1.06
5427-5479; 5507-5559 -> 1.03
